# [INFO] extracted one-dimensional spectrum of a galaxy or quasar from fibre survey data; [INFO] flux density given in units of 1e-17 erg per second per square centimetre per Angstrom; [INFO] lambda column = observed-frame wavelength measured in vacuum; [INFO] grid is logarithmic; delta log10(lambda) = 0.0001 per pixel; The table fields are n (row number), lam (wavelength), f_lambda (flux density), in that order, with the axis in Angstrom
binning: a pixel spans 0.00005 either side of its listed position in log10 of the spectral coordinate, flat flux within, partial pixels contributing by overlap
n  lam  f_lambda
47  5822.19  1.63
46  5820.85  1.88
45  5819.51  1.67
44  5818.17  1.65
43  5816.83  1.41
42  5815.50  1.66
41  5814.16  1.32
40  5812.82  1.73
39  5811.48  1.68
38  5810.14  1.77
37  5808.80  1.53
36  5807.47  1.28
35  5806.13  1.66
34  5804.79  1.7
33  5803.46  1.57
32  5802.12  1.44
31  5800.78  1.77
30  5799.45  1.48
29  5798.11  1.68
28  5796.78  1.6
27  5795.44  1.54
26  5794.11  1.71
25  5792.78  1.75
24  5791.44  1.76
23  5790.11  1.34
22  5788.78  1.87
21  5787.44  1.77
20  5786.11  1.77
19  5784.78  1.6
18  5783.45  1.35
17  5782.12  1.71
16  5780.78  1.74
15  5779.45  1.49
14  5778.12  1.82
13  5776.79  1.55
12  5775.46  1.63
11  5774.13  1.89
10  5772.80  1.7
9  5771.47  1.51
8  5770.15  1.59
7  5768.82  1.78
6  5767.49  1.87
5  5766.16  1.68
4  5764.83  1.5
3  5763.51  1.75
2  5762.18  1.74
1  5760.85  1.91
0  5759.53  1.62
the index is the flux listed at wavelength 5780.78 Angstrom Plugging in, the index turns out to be 1.74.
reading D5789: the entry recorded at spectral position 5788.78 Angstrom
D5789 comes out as 1.87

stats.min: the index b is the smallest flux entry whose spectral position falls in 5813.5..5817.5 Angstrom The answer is 1.32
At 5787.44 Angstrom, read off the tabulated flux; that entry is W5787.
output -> 1.77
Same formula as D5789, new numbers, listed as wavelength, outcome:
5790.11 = 1.34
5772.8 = 1.7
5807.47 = 1.28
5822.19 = 1.63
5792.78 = 1.75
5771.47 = 1.51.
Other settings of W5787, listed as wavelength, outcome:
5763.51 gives 1.75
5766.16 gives 1.68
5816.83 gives 1.41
